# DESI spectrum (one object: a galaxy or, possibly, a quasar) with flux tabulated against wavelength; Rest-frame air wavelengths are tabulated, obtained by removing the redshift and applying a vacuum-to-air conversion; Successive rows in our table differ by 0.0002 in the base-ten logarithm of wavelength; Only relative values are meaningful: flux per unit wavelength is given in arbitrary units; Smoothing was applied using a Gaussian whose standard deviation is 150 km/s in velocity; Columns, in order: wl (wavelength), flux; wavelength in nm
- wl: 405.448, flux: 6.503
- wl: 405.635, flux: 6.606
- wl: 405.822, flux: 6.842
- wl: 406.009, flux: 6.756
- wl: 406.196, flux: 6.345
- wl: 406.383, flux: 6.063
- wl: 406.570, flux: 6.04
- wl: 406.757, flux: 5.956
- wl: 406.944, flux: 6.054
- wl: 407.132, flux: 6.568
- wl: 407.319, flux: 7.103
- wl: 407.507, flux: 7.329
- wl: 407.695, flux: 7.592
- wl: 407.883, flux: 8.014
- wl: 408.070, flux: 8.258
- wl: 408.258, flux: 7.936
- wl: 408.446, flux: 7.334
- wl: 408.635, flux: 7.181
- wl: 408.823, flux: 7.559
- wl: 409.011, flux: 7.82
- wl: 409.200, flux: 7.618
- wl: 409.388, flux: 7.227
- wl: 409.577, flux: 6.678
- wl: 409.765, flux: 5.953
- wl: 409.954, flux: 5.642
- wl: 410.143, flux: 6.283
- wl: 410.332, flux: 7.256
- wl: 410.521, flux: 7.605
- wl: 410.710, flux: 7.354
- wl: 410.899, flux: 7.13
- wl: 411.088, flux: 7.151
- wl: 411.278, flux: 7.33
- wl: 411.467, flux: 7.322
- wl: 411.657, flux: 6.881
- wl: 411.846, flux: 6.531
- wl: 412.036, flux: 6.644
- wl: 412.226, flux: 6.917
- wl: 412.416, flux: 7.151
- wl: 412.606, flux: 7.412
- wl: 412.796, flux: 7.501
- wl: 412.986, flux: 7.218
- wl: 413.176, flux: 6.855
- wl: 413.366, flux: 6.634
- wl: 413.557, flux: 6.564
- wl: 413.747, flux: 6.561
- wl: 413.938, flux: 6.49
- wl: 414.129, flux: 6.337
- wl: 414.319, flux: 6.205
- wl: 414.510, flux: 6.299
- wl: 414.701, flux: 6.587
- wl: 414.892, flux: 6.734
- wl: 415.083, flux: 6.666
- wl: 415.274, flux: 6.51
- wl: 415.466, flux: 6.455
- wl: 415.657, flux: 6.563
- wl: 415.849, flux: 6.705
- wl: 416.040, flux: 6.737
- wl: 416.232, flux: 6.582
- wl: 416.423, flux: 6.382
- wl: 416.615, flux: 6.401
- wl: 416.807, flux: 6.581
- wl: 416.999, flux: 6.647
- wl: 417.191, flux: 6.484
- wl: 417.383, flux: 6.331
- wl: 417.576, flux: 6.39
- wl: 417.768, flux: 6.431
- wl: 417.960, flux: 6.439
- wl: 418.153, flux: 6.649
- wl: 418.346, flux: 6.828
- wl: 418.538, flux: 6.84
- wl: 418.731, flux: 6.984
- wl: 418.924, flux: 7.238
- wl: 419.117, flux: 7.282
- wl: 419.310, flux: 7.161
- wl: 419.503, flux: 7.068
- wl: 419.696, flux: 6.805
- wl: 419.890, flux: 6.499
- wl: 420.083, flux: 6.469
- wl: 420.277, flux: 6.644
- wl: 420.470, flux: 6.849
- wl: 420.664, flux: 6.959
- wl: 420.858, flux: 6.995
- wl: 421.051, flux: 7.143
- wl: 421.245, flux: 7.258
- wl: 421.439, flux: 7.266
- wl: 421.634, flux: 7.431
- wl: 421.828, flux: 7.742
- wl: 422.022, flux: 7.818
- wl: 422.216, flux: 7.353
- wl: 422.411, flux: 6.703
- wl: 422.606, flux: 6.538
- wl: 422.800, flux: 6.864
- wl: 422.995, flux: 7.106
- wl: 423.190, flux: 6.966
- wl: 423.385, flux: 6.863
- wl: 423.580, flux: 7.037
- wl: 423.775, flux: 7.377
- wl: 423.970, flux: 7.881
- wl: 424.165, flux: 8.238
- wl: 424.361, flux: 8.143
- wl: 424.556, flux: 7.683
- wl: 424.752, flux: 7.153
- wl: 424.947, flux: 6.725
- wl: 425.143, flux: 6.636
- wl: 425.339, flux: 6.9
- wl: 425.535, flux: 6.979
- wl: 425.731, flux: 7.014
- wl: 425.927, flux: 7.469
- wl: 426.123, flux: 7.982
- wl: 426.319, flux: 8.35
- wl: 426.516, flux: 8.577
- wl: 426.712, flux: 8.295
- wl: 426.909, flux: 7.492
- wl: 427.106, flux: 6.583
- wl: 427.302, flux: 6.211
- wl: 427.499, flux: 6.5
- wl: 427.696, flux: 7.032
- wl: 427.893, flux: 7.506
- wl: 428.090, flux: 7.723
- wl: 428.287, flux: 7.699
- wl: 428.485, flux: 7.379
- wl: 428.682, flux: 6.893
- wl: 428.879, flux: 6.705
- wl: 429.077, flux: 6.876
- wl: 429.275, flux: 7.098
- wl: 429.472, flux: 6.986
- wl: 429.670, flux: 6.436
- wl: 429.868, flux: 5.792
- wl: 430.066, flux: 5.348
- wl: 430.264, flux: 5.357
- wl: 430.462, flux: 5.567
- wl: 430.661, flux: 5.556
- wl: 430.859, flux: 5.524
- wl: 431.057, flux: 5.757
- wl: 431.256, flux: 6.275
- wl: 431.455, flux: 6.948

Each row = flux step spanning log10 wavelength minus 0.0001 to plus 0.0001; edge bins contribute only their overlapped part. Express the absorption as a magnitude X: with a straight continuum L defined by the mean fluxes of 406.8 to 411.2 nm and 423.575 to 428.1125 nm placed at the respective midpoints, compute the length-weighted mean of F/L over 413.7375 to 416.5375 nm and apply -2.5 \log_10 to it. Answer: 0.11 mag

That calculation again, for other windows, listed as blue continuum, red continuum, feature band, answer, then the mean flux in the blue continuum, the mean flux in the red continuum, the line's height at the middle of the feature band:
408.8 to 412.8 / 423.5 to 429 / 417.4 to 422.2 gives 0.040 mag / 7.02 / 7.36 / 7.22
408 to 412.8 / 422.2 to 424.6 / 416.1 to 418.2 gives 0.115 mag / 7.13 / 7.28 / 7.21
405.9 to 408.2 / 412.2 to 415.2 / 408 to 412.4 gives -0.046 mag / 6.86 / 6.75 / 6.81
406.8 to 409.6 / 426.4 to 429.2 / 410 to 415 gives 0.069 mag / 7.34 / 7.25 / 7.32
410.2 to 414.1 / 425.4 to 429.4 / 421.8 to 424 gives 0.011 mag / 7.01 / 7.31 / 7.22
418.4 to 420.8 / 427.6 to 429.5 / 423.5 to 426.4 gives -0.054 mag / 6.9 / 7.2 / 7.08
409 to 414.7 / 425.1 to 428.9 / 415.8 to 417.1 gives 0.069 mag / 6.87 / 7.32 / 7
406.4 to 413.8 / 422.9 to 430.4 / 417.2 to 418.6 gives 0.083 mag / 7.02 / 7.12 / 7.07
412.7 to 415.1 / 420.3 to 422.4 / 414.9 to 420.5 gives 0.045 mag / 6.67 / 7.24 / 6.96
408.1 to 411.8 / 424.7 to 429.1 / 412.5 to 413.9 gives 0.032 mag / 7.13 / 7.25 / 7.15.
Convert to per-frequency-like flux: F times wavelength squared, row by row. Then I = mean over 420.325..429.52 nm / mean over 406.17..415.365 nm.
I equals 1.1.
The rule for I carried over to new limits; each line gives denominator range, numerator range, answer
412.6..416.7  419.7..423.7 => 1.09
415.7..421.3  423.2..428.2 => 1.13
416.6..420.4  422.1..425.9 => 1.10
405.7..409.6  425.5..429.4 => 1.14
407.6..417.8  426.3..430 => 1.11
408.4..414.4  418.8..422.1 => 1.07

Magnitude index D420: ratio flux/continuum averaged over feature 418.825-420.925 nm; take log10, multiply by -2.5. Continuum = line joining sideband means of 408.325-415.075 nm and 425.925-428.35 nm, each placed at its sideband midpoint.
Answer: 0.05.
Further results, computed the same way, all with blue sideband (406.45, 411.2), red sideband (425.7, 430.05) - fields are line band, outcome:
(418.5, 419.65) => 0.00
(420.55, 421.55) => 0.00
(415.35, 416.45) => 0.08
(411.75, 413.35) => 0.01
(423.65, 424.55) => -0.10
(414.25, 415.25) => 0.09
